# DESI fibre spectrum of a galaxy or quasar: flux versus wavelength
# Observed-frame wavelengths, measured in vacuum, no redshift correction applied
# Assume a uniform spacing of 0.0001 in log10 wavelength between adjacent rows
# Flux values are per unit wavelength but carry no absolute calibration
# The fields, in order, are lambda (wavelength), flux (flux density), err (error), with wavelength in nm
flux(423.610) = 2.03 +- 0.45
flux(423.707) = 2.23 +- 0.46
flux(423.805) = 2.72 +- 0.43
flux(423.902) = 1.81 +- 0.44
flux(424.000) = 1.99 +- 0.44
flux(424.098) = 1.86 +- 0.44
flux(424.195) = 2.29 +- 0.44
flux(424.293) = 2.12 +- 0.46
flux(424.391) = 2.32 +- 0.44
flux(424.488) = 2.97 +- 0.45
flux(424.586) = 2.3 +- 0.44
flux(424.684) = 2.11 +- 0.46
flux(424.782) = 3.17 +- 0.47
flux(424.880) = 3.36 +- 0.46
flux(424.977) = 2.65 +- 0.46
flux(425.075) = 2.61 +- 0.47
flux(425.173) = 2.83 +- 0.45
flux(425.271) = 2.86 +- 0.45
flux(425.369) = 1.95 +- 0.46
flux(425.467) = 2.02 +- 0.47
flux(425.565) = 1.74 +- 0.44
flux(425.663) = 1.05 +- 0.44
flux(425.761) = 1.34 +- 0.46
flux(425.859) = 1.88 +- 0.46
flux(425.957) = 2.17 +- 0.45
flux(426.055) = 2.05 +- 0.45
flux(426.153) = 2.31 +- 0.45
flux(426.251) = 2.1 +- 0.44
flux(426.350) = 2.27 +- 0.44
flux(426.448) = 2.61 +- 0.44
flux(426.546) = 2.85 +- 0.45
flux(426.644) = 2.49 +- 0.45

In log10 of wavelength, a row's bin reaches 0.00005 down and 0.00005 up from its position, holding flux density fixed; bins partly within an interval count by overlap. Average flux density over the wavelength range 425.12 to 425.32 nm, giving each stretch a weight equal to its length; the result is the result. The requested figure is 2.84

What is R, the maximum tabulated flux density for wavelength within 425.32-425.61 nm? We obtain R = 2.02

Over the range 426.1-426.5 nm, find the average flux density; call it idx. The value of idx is 2.32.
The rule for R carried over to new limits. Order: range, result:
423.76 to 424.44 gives 2.72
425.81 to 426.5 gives 2.61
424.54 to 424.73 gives 2.3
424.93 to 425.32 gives 2.86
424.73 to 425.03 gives 3.36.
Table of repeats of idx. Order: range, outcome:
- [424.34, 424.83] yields 2.57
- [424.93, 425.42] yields 2.58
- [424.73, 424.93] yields 3.25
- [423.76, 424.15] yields 2.09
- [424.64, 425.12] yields 2.79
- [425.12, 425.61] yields 2.29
